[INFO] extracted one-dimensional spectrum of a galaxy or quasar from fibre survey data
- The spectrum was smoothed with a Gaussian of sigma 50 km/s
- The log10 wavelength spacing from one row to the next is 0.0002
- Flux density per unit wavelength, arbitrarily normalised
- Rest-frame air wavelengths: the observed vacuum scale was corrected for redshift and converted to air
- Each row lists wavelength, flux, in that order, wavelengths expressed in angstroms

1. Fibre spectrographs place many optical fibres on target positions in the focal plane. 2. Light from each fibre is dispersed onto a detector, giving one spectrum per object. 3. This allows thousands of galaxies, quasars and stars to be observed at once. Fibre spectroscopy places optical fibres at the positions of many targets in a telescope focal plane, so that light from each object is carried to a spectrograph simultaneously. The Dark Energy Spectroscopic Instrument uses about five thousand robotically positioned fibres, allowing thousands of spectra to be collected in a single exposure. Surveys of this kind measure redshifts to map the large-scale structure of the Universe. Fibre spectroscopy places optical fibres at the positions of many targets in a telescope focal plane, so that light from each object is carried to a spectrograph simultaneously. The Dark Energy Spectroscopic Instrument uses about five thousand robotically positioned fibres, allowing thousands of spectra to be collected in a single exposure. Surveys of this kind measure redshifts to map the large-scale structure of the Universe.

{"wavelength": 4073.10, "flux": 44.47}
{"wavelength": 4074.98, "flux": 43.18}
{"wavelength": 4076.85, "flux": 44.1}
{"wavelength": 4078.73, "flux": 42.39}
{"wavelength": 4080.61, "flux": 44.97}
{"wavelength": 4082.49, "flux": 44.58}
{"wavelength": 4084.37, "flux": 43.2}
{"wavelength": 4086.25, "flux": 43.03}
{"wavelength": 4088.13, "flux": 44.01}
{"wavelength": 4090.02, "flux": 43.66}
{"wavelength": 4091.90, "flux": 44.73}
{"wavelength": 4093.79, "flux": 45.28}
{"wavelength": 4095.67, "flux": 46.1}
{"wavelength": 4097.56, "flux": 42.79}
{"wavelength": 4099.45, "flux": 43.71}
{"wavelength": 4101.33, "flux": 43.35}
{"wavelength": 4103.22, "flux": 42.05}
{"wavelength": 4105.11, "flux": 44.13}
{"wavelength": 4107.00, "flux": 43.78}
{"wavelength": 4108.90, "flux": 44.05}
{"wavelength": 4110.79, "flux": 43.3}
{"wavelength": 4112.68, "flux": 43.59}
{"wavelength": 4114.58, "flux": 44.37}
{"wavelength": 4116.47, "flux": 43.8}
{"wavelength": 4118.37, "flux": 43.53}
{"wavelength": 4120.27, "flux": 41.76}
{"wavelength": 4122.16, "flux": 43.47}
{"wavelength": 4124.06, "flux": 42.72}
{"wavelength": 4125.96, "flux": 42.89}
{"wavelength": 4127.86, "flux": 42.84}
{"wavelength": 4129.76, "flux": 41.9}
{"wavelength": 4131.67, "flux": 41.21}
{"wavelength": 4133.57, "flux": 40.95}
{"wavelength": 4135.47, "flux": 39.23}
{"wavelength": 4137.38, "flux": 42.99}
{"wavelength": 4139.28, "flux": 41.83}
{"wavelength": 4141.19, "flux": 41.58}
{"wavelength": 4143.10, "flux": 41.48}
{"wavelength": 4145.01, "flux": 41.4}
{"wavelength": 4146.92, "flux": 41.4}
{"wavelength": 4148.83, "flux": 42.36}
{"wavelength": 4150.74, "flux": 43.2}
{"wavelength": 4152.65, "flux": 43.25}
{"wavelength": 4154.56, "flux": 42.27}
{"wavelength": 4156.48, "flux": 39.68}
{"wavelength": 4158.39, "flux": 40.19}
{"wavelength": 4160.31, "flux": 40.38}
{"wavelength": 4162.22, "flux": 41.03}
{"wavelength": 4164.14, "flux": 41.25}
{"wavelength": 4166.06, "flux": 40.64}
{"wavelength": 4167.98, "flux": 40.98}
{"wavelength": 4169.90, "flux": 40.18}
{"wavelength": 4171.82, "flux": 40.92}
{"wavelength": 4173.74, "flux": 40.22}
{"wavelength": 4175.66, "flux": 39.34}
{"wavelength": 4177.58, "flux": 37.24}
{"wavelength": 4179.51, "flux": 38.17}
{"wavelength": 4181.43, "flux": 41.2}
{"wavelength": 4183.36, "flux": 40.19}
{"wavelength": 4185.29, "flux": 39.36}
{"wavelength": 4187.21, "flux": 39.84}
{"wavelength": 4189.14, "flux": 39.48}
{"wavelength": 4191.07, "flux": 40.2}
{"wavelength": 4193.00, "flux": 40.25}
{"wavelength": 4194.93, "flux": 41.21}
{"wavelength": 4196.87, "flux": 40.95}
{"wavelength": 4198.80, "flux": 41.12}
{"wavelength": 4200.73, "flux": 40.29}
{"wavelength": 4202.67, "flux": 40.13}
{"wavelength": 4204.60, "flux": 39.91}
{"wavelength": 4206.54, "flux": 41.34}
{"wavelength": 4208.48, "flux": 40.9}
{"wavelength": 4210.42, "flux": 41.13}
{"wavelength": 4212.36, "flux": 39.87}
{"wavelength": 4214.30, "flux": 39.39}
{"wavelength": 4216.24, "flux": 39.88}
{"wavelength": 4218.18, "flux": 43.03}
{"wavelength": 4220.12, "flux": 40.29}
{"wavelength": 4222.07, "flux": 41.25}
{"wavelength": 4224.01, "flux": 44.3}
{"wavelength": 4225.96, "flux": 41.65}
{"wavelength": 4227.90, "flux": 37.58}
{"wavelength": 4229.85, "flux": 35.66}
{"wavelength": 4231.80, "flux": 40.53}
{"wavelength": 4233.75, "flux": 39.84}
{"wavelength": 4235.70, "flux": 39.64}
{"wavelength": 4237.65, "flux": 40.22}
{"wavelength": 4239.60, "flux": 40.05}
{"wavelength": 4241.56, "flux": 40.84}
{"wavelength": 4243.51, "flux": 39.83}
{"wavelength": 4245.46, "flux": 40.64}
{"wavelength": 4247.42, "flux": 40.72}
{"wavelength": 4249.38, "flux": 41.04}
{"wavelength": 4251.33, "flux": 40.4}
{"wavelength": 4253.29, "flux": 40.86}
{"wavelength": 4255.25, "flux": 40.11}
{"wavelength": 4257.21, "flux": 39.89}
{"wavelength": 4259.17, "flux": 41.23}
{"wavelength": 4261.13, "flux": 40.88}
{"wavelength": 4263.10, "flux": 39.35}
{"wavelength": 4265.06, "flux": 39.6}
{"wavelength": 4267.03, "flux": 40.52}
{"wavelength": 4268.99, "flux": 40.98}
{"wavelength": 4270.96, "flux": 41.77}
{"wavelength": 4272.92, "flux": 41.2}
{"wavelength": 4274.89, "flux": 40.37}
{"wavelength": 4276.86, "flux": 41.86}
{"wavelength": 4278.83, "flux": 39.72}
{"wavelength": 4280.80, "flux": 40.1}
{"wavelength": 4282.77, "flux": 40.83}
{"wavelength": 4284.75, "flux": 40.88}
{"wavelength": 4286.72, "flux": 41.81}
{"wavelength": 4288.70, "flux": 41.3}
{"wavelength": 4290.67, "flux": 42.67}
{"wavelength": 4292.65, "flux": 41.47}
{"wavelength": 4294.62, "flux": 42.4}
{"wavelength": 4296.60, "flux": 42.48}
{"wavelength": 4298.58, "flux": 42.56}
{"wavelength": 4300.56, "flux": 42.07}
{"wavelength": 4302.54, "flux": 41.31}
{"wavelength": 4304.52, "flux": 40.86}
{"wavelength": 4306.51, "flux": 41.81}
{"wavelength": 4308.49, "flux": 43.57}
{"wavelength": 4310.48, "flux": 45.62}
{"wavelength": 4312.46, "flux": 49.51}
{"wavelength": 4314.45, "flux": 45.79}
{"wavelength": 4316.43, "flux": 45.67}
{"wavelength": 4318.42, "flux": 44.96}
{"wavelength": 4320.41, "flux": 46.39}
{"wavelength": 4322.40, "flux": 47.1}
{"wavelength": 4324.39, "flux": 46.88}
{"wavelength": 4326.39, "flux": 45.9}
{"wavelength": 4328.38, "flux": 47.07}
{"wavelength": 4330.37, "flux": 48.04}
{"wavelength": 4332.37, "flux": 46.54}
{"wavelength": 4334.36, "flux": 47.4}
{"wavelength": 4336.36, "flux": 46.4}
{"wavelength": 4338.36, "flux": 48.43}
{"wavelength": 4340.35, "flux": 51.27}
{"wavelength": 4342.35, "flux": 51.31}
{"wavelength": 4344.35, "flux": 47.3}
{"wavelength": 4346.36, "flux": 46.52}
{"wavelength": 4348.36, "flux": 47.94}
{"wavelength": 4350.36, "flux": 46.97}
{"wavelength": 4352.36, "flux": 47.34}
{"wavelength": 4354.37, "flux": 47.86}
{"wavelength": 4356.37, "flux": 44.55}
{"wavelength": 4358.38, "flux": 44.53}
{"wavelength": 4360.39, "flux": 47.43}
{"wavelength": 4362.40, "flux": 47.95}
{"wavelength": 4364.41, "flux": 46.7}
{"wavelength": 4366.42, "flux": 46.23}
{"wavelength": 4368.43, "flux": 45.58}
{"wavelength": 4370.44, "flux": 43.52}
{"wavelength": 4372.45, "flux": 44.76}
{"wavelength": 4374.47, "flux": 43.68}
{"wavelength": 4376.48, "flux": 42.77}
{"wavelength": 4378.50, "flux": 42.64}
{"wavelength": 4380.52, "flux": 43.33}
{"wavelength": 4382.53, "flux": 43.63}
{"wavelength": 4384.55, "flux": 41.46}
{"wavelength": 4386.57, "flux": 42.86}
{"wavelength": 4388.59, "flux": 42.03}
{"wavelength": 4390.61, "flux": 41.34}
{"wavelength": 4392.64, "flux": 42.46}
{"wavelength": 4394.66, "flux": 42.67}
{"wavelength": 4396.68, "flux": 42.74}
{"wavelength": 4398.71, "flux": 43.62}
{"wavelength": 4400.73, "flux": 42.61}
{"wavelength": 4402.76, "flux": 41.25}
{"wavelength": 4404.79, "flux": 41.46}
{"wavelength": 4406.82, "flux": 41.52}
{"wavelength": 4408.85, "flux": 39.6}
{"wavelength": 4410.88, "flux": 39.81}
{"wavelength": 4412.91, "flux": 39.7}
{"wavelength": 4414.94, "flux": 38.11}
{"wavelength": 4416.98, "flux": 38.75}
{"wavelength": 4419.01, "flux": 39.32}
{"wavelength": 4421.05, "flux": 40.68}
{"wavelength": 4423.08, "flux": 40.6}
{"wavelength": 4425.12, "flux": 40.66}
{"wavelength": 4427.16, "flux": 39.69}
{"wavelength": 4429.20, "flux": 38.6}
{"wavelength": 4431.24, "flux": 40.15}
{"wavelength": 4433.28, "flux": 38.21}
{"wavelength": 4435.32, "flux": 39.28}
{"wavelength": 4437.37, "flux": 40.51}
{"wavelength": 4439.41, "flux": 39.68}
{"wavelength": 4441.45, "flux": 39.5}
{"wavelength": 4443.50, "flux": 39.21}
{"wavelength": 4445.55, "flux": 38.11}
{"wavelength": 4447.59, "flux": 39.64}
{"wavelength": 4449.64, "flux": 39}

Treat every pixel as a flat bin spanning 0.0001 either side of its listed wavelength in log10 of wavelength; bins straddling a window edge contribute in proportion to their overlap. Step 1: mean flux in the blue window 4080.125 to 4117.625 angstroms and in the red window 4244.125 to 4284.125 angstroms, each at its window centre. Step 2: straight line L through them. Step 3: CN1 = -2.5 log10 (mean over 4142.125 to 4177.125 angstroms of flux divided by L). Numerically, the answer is 0.04 mag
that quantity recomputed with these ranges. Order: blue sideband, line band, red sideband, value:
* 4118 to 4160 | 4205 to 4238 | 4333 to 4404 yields 0.07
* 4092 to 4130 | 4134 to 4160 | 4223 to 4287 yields 0.03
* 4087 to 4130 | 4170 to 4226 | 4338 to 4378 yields 0.11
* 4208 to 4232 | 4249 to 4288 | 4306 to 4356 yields 0.07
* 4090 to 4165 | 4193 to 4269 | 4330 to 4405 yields 0.08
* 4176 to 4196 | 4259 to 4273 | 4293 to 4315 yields 0.04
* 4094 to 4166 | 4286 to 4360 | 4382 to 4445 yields -0.11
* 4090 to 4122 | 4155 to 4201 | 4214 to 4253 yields 0.04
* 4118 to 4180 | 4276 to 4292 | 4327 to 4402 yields 0.07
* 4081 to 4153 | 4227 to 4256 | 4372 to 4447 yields 0.06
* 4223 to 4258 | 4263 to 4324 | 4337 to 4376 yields 0.02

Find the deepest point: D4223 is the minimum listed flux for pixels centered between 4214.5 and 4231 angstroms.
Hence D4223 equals 35.66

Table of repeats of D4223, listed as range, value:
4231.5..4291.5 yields 39.35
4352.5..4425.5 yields 38.11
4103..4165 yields 39.23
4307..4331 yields 43.57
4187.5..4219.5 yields 39.39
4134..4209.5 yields 37.24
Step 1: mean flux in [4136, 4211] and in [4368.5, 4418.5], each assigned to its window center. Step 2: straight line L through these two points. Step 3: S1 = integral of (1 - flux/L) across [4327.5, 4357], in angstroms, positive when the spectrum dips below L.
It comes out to -4.3 angstroms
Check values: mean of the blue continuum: 40.7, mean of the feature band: 47.7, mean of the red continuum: 42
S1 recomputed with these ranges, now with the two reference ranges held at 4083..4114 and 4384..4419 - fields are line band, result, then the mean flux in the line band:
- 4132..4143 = 0.55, 41.3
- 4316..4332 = -1.77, 46.5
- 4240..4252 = 0.56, 40.6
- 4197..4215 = 1.01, 40.5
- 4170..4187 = 1.38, 39.6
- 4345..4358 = -1.59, 46.8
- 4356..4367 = -1.26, 46.3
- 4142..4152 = 0.32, 42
